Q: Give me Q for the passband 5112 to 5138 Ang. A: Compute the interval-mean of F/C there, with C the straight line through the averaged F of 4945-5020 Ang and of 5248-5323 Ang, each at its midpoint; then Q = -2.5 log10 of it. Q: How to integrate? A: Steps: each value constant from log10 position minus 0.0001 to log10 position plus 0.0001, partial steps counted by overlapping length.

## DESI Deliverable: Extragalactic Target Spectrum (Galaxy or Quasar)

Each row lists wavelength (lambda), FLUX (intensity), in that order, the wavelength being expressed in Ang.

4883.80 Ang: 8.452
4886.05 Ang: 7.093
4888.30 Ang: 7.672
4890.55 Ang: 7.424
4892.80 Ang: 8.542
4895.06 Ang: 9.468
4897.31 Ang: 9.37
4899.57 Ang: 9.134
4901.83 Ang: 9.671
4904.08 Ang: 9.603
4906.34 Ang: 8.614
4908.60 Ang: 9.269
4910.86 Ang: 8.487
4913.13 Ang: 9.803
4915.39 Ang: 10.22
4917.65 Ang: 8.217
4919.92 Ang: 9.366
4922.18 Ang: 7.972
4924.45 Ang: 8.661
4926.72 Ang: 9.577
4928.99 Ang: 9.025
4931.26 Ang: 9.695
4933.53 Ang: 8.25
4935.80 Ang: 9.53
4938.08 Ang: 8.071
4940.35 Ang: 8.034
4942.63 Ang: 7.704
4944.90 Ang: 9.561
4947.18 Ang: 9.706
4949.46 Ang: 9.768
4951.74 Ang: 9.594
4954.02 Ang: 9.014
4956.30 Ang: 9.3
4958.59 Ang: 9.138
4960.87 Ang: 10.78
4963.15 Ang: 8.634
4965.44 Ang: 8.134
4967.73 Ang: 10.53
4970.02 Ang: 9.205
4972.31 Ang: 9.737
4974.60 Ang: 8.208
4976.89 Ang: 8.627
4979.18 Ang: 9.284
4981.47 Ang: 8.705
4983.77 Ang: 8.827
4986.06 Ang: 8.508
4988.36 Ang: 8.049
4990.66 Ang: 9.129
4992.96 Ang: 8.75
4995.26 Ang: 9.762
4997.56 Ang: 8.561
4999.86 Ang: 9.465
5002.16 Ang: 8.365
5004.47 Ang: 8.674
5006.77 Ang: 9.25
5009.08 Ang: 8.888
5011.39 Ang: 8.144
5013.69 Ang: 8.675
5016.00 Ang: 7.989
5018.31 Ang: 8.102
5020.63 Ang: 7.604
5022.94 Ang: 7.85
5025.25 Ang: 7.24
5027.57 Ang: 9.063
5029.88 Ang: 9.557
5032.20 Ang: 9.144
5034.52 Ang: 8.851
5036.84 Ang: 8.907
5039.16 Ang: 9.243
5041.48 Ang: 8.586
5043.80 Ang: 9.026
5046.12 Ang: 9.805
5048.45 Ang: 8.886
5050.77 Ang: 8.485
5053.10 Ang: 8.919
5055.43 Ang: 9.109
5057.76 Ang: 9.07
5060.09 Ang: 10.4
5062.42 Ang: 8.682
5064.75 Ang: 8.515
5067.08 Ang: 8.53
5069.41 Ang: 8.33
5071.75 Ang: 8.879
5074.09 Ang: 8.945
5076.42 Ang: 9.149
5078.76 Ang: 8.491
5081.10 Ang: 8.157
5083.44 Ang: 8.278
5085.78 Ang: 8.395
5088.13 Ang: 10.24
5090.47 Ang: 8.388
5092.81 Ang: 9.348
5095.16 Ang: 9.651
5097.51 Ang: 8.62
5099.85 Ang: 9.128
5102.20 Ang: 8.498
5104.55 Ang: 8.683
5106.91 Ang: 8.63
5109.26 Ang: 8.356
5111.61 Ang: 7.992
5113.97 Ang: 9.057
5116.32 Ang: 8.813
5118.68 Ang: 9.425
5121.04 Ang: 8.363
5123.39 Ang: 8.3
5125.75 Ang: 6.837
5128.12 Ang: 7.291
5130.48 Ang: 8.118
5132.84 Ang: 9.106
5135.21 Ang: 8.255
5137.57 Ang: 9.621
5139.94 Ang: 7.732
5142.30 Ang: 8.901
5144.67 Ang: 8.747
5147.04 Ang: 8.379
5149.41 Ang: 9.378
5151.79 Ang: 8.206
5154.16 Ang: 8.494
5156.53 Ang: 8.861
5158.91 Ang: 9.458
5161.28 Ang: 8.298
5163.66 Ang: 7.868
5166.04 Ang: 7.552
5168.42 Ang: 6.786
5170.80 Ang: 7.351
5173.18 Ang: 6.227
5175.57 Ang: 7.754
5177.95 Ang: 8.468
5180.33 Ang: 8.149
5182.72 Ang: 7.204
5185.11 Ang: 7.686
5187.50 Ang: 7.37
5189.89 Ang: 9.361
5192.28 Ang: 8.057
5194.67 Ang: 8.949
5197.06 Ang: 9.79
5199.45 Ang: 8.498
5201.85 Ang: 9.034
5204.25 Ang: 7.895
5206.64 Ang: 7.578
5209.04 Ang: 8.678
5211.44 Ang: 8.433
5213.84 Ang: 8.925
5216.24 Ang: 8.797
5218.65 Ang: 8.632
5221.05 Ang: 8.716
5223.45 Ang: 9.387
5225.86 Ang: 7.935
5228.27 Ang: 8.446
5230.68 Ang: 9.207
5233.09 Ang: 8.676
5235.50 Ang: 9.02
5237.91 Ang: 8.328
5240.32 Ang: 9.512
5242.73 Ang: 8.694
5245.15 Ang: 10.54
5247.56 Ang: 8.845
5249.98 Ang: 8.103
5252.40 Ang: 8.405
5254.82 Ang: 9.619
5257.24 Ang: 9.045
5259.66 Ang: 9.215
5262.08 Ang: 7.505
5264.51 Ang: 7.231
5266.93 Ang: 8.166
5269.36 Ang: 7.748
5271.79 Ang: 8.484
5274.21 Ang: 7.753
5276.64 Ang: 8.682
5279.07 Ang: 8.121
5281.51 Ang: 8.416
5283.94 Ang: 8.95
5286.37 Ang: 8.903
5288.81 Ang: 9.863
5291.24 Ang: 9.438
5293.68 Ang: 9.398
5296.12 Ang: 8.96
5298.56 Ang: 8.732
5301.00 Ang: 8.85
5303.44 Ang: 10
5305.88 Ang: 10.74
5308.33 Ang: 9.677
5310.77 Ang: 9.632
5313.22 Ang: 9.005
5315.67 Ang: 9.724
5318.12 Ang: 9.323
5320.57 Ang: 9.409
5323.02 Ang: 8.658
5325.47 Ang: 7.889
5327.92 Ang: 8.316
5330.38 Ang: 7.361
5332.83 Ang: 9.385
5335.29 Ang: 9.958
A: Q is 0.06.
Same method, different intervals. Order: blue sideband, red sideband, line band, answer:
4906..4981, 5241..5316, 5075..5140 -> 0.05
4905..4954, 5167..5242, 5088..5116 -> -0.03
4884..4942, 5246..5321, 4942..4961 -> -0.07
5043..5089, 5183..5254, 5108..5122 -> 0.02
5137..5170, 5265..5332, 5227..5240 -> -0.01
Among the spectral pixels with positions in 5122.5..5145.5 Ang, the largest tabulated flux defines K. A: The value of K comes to 9.621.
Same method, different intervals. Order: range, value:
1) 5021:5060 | 9.805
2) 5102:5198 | 9.79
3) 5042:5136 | 10.4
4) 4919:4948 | 9.706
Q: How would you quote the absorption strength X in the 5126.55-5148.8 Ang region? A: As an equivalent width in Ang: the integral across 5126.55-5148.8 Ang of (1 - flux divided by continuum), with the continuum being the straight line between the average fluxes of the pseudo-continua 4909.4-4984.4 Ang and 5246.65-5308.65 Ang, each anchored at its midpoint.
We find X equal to 1.1 Ang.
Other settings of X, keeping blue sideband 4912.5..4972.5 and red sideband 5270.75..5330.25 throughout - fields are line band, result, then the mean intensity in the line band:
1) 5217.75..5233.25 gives 0.5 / 8.72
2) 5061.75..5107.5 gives 1.6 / 8.78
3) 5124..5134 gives 1.3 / 7.86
